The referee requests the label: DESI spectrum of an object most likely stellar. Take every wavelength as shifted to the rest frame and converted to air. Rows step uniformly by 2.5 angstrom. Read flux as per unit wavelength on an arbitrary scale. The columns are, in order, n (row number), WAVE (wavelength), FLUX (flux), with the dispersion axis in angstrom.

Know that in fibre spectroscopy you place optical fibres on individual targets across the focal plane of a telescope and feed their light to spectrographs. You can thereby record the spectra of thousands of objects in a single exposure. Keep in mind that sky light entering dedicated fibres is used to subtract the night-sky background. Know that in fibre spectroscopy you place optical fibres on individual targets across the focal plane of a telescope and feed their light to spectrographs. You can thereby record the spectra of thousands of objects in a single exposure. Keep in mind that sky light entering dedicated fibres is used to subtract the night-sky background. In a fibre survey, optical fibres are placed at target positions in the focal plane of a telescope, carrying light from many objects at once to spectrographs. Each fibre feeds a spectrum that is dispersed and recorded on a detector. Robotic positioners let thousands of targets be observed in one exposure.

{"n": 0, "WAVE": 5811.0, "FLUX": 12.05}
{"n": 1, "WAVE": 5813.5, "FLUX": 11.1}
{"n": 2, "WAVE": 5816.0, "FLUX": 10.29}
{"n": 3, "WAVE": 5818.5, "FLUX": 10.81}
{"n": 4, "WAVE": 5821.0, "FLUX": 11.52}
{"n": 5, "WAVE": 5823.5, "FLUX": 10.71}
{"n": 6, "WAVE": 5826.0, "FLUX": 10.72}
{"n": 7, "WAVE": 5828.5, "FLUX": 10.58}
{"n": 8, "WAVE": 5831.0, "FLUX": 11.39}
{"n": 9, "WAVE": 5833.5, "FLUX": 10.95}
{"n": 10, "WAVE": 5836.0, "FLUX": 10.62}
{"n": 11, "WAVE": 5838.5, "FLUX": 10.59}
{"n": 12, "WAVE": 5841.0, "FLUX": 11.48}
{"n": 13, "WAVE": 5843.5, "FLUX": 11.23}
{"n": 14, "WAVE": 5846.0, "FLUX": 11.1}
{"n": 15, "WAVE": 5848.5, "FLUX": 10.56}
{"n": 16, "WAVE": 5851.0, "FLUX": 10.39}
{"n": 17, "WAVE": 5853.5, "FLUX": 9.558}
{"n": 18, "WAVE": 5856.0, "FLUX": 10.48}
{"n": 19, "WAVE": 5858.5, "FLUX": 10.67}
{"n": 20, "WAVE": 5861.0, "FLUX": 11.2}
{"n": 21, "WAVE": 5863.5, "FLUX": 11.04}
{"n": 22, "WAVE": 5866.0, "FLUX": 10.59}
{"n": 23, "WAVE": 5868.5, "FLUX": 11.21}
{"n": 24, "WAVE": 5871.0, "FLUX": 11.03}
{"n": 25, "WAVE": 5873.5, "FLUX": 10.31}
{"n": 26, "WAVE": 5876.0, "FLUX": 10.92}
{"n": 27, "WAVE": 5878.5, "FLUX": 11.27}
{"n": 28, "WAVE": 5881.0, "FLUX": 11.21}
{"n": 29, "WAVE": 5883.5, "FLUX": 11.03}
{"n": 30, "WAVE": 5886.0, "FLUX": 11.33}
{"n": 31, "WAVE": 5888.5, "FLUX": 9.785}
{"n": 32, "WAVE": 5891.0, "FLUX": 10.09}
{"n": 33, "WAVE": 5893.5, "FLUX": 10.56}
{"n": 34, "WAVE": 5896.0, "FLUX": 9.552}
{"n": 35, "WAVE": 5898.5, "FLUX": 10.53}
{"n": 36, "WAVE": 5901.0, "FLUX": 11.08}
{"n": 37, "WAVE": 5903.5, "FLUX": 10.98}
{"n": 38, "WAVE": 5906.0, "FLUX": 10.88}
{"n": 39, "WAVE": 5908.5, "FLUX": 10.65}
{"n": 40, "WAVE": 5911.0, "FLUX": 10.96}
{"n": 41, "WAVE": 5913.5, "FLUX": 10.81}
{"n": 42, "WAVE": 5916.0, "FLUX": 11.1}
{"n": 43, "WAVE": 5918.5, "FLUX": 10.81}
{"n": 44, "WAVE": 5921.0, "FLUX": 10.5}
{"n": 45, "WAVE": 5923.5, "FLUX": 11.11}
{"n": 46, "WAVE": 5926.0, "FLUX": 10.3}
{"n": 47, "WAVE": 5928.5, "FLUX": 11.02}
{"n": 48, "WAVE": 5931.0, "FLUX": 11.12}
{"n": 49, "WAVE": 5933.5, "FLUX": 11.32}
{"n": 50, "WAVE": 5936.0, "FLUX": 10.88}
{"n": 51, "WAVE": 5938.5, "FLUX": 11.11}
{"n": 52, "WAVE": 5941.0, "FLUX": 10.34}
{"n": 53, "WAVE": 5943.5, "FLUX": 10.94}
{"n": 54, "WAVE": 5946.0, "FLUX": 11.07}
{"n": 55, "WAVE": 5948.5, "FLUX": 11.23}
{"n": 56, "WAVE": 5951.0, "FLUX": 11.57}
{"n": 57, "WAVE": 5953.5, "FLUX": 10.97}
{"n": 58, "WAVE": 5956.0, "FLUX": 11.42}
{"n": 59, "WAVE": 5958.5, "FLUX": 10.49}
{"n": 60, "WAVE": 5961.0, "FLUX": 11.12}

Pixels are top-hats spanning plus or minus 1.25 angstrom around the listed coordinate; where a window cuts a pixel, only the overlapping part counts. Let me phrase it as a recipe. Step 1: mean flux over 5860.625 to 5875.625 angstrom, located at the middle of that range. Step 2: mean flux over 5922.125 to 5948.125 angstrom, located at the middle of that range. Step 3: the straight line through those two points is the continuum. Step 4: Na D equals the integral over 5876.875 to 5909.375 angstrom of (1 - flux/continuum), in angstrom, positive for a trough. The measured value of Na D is 0.6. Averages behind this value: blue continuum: 10.9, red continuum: 10.9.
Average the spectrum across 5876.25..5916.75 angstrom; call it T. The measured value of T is 10.7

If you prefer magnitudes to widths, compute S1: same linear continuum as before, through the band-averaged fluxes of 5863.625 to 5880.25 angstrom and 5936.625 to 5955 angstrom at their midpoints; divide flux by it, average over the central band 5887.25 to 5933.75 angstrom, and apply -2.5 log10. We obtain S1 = 0.03 mag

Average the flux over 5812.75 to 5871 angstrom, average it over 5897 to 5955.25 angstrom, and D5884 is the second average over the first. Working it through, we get 1.01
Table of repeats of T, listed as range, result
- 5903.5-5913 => 10.8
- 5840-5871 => 10.8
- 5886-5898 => 10.2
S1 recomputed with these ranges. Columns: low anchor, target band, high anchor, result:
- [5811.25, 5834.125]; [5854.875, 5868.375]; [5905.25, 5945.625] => 0.01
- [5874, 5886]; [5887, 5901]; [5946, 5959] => 0.09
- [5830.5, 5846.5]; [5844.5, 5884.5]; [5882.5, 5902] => 0.00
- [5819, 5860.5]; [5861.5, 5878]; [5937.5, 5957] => 0.00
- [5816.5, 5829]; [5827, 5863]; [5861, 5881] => 0.01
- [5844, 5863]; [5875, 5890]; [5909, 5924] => -0.02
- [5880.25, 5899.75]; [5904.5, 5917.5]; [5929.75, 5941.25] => -0.02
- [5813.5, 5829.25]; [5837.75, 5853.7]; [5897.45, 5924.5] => 0.00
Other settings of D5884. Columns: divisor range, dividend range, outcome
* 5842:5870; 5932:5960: 1.03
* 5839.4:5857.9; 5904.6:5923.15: 1.01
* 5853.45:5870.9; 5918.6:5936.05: 1.01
